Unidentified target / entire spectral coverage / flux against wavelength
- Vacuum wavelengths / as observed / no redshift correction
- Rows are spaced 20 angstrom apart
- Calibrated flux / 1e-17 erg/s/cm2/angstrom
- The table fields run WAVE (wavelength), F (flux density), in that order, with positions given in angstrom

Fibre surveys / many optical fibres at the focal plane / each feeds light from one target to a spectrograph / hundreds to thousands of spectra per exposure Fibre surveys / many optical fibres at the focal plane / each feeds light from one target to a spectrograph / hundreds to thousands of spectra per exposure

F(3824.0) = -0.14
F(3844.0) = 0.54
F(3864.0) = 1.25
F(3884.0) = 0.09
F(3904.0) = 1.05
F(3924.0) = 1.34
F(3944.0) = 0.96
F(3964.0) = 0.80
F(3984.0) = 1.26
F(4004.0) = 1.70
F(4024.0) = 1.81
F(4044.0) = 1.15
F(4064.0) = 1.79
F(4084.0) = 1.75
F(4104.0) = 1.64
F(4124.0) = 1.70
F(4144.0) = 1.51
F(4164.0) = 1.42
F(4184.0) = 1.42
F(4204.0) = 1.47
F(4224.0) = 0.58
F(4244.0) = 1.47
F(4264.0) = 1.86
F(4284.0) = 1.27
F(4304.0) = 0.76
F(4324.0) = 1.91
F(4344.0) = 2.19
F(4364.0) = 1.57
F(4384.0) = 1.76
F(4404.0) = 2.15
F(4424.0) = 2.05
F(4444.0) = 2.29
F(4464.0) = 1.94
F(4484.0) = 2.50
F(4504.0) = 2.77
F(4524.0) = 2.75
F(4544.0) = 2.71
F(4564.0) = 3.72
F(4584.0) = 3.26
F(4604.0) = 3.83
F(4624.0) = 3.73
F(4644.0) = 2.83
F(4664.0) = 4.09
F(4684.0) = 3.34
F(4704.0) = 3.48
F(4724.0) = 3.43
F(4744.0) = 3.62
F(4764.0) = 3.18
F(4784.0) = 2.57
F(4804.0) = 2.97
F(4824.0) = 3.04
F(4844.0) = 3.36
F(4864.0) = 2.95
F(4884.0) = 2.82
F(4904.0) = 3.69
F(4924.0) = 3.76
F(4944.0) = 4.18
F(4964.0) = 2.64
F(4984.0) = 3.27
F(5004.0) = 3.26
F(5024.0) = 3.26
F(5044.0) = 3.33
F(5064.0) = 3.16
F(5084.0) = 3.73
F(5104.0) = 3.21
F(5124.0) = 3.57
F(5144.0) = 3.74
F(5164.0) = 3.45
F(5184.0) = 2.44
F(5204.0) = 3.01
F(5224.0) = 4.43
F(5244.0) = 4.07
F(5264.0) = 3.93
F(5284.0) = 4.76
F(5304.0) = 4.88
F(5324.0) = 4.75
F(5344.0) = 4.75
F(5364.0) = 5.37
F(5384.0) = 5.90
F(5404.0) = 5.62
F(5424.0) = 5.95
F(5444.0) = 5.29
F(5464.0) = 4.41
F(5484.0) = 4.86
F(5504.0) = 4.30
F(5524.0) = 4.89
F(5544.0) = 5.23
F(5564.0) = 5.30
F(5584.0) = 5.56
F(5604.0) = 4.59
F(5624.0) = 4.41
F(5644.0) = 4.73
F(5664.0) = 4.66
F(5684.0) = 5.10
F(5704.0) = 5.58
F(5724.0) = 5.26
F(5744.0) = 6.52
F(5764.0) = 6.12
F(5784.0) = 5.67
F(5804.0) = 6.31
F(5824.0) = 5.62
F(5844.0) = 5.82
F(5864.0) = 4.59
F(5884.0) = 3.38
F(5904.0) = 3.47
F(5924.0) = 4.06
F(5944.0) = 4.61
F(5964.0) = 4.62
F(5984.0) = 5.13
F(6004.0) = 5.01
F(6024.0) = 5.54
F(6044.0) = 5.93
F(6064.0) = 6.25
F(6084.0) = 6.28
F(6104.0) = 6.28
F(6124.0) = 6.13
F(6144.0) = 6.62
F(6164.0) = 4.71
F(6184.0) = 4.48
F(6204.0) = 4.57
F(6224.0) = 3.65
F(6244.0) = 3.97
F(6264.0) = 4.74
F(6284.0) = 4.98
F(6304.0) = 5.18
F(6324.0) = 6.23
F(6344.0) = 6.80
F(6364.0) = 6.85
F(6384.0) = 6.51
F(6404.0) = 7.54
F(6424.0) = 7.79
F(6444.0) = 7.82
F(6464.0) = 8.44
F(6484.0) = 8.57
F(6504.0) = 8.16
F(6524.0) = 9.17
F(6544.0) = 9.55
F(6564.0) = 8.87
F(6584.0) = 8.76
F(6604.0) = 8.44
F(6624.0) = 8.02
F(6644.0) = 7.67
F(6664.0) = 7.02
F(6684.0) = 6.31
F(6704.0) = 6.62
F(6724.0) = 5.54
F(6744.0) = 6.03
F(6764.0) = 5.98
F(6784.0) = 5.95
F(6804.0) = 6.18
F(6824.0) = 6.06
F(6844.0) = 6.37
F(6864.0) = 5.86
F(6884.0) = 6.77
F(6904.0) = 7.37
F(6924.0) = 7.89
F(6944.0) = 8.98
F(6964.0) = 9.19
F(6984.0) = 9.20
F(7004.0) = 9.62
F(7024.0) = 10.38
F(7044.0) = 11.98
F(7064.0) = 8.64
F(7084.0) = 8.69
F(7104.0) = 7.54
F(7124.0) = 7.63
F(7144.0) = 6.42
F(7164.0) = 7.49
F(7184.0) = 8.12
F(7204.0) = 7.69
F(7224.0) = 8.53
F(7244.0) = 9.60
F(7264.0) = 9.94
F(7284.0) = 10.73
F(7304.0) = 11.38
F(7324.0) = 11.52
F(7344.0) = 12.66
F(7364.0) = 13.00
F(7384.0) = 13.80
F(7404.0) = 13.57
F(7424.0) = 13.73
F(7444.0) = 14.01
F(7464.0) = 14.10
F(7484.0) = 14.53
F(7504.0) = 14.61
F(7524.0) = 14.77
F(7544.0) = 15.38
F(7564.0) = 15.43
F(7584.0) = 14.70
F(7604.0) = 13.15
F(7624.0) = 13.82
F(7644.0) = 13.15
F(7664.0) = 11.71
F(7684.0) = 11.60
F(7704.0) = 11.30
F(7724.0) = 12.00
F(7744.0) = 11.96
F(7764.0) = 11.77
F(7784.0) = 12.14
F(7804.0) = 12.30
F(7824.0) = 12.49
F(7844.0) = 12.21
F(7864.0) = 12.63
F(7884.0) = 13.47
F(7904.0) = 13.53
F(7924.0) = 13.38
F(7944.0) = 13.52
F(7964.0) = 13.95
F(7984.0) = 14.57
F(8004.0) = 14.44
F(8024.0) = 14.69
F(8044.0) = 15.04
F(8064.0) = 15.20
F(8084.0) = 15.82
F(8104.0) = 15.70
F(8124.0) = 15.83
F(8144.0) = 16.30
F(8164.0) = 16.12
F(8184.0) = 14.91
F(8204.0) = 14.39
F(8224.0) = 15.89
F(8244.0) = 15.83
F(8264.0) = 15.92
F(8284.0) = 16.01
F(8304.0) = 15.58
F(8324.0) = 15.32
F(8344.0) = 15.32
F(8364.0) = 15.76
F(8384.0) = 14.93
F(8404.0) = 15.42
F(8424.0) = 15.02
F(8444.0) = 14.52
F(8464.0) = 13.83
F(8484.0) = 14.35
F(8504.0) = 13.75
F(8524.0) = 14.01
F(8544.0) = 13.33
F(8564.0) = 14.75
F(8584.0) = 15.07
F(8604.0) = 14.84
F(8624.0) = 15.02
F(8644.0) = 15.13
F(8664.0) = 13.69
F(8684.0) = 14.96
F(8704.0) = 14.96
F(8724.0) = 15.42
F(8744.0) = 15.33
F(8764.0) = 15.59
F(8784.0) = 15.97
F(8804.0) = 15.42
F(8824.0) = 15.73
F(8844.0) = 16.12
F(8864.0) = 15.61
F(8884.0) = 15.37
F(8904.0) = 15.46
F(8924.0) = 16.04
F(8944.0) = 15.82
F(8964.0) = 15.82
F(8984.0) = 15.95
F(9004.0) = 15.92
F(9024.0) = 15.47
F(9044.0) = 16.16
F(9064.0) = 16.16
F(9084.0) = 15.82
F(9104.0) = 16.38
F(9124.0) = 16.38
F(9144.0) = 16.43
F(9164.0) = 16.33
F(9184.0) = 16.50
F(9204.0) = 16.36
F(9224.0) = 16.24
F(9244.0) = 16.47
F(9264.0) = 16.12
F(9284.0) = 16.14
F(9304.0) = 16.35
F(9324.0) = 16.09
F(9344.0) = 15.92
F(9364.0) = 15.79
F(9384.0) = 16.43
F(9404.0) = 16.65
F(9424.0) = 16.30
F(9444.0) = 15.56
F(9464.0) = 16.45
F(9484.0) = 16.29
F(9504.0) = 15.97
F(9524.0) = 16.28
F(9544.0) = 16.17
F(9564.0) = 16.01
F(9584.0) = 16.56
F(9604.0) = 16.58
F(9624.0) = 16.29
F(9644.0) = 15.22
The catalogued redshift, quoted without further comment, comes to 0.000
